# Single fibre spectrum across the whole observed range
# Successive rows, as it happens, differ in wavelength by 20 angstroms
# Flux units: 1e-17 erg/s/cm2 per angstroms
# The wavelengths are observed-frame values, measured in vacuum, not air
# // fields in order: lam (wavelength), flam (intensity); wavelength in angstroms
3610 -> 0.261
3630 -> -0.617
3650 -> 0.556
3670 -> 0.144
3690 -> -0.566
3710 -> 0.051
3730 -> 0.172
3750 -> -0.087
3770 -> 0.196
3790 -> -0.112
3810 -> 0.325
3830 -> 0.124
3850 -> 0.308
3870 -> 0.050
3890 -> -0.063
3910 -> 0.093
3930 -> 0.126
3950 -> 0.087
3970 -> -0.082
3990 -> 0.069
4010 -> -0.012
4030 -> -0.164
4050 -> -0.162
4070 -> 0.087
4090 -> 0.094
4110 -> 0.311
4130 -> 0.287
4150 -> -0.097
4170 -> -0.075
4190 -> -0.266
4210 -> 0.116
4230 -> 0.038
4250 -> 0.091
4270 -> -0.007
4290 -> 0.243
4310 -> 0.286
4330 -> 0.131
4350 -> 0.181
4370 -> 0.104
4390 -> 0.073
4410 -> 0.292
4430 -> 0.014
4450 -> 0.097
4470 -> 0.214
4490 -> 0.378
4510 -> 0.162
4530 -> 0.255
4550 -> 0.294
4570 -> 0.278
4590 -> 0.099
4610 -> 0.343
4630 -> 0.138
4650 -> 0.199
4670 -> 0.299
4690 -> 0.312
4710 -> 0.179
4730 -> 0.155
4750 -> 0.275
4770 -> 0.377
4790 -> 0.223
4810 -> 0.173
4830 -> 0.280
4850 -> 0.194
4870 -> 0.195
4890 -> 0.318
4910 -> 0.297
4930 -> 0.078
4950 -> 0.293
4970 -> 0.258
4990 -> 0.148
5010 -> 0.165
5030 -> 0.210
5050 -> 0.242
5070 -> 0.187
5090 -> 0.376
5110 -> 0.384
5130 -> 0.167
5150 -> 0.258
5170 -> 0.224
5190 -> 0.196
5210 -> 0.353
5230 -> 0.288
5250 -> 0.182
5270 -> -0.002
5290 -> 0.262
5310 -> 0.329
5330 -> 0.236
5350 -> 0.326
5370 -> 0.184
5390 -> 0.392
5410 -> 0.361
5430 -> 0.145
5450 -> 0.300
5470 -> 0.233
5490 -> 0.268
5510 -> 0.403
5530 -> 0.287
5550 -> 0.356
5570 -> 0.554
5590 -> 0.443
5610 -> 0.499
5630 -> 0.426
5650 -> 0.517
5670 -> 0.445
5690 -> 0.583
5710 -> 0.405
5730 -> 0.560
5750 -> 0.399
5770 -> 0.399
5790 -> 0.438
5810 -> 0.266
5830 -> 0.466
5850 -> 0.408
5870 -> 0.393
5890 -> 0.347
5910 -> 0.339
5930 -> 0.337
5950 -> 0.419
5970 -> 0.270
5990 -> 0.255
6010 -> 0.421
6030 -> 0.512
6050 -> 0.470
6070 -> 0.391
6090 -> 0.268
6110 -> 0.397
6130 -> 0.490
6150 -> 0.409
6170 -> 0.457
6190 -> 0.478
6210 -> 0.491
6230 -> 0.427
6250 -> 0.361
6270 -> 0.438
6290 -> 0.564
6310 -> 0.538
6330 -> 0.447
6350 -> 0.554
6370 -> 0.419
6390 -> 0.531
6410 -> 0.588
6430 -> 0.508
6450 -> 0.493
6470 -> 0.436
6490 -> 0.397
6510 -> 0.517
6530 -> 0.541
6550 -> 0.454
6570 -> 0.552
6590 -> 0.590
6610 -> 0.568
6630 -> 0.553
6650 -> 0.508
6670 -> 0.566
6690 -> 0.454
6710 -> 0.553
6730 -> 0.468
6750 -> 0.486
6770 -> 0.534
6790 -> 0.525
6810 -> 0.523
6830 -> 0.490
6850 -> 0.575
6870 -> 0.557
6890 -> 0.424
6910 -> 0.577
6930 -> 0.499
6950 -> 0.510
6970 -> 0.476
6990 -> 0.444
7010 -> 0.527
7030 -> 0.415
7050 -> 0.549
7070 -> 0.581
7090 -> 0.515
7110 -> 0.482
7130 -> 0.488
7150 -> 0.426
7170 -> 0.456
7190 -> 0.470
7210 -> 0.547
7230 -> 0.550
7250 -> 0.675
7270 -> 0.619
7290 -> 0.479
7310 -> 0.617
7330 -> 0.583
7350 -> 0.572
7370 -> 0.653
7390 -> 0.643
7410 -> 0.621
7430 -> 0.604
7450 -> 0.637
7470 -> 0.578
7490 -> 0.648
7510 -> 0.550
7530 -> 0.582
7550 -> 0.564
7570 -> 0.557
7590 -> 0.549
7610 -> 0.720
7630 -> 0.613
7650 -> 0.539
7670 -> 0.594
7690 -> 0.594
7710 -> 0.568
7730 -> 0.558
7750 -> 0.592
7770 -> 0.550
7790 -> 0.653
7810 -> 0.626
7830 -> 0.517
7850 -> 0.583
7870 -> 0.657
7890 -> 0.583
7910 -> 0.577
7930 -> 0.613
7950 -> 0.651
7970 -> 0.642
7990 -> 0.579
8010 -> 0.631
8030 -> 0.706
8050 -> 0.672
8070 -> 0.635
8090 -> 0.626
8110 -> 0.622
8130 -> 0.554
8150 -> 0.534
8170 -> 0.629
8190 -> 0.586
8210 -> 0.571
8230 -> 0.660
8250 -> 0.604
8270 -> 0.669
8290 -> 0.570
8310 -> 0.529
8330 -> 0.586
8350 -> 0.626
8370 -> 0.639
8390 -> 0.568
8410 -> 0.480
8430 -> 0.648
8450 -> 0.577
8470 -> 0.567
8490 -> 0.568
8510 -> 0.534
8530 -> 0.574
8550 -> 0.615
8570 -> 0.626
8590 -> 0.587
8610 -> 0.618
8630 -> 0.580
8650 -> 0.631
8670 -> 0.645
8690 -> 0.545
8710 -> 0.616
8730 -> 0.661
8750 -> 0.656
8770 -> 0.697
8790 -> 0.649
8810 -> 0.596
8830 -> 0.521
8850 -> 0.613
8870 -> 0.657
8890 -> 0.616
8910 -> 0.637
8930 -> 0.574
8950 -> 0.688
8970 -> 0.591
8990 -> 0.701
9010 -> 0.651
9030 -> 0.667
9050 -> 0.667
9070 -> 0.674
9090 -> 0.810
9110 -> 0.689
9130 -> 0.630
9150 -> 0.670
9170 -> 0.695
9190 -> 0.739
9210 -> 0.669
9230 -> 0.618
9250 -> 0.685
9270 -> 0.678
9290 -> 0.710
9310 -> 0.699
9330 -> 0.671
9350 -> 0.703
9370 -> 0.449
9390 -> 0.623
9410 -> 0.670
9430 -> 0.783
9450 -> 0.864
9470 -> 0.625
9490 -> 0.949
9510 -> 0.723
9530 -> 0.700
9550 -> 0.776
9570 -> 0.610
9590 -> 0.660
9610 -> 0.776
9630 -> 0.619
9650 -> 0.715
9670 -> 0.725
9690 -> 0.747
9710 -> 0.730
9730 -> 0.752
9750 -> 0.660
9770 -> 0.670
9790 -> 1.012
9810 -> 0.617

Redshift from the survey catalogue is 0.381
